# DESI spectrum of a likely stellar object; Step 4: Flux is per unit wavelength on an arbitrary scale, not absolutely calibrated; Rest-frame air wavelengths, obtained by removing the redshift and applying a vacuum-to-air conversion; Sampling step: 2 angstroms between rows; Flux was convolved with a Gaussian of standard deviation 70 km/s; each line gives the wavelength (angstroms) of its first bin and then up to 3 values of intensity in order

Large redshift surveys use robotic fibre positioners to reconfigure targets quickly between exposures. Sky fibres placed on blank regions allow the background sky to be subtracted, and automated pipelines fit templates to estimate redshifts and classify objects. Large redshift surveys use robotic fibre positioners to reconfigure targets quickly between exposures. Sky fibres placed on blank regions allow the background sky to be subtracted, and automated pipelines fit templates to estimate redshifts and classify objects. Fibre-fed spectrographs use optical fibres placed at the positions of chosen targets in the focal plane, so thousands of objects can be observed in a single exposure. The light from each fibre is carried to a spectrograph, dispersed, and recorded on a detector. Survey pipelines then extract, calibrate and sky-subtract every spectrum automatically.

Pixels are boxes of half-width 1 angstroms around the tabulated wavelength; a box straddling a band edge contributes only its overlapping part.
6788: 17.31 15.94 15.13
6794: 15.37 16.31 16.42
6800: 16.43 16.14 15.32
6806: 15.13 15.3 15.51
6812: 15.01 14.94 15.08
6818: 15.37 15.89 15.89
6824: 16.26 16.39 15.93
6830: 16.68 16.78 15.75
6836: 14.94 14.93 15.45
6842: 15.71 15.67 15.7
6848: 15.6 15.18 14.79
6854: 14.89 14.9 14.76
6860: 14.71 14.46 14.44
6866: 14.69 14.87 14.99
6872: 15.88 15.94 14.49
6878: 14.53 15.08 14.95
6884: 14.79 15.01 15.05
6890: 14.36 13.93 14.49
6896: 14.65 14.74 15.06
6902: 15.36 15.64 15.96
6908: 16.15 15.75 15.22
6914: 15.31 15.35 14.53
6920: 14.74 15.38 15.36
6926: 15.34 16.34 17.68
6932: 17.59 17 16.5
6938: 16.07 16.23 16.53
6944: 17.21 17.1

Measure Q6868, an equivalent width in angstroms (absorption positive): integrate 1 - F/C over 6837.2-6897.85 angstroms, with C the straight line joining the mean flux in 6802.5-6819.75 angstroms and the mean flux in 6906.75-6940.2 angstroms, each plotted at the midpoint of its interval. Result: 2.4 angstroms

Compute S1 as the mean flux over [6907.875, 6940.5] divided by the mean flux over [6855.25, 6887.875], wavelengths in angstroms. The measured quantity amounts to 1.1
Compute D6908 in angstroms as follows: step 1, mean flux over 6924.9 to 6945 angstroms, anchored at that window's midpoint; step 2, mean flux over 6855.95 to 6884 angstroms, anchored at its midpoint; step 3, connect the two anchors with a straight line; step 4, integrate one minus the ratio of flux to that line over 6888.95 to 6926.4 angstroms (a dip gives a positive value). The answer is 1.9 angstroms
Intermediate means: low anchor 14.9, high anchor 16.6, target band 15.1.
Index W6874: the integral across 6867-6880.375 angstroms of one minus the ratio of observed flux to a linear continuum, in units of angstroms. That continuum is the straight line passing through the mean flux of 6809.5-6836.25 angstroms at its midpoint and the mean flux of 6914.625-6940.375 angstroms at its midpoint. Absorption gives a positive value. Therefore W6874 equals 0.6 angstroms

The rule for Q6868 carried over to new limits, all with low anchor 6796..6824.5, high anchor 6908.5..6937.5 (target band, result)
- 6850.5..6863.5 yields 0.8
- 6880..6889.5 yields 0.5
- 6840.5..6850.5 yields 0.1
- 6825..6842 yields -0.2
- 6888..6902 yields 1.0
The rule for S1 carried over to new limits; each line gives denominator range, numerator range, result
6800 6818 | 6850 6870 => 0.96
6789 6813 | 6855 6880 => 0.95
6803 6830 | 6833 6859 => 0.98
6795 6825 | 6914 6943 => 1.02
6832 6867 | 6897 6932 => 1.03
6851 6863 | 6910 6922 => 1.02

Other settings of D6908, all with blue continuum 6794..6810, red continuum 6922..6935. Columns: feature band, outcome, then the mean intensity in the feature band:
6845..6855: 0.51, 15.2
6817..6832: -0.17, 16.1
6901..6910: 0.31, 15.8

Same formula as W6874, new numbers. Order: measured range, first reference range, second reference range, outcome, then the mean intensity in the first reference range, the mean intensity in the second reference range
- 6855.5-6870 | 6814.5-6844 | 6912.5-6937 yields 1.02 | 15.8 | 15.9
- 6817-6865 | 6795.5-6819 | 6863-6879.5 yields -0.63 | 15.6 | 15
